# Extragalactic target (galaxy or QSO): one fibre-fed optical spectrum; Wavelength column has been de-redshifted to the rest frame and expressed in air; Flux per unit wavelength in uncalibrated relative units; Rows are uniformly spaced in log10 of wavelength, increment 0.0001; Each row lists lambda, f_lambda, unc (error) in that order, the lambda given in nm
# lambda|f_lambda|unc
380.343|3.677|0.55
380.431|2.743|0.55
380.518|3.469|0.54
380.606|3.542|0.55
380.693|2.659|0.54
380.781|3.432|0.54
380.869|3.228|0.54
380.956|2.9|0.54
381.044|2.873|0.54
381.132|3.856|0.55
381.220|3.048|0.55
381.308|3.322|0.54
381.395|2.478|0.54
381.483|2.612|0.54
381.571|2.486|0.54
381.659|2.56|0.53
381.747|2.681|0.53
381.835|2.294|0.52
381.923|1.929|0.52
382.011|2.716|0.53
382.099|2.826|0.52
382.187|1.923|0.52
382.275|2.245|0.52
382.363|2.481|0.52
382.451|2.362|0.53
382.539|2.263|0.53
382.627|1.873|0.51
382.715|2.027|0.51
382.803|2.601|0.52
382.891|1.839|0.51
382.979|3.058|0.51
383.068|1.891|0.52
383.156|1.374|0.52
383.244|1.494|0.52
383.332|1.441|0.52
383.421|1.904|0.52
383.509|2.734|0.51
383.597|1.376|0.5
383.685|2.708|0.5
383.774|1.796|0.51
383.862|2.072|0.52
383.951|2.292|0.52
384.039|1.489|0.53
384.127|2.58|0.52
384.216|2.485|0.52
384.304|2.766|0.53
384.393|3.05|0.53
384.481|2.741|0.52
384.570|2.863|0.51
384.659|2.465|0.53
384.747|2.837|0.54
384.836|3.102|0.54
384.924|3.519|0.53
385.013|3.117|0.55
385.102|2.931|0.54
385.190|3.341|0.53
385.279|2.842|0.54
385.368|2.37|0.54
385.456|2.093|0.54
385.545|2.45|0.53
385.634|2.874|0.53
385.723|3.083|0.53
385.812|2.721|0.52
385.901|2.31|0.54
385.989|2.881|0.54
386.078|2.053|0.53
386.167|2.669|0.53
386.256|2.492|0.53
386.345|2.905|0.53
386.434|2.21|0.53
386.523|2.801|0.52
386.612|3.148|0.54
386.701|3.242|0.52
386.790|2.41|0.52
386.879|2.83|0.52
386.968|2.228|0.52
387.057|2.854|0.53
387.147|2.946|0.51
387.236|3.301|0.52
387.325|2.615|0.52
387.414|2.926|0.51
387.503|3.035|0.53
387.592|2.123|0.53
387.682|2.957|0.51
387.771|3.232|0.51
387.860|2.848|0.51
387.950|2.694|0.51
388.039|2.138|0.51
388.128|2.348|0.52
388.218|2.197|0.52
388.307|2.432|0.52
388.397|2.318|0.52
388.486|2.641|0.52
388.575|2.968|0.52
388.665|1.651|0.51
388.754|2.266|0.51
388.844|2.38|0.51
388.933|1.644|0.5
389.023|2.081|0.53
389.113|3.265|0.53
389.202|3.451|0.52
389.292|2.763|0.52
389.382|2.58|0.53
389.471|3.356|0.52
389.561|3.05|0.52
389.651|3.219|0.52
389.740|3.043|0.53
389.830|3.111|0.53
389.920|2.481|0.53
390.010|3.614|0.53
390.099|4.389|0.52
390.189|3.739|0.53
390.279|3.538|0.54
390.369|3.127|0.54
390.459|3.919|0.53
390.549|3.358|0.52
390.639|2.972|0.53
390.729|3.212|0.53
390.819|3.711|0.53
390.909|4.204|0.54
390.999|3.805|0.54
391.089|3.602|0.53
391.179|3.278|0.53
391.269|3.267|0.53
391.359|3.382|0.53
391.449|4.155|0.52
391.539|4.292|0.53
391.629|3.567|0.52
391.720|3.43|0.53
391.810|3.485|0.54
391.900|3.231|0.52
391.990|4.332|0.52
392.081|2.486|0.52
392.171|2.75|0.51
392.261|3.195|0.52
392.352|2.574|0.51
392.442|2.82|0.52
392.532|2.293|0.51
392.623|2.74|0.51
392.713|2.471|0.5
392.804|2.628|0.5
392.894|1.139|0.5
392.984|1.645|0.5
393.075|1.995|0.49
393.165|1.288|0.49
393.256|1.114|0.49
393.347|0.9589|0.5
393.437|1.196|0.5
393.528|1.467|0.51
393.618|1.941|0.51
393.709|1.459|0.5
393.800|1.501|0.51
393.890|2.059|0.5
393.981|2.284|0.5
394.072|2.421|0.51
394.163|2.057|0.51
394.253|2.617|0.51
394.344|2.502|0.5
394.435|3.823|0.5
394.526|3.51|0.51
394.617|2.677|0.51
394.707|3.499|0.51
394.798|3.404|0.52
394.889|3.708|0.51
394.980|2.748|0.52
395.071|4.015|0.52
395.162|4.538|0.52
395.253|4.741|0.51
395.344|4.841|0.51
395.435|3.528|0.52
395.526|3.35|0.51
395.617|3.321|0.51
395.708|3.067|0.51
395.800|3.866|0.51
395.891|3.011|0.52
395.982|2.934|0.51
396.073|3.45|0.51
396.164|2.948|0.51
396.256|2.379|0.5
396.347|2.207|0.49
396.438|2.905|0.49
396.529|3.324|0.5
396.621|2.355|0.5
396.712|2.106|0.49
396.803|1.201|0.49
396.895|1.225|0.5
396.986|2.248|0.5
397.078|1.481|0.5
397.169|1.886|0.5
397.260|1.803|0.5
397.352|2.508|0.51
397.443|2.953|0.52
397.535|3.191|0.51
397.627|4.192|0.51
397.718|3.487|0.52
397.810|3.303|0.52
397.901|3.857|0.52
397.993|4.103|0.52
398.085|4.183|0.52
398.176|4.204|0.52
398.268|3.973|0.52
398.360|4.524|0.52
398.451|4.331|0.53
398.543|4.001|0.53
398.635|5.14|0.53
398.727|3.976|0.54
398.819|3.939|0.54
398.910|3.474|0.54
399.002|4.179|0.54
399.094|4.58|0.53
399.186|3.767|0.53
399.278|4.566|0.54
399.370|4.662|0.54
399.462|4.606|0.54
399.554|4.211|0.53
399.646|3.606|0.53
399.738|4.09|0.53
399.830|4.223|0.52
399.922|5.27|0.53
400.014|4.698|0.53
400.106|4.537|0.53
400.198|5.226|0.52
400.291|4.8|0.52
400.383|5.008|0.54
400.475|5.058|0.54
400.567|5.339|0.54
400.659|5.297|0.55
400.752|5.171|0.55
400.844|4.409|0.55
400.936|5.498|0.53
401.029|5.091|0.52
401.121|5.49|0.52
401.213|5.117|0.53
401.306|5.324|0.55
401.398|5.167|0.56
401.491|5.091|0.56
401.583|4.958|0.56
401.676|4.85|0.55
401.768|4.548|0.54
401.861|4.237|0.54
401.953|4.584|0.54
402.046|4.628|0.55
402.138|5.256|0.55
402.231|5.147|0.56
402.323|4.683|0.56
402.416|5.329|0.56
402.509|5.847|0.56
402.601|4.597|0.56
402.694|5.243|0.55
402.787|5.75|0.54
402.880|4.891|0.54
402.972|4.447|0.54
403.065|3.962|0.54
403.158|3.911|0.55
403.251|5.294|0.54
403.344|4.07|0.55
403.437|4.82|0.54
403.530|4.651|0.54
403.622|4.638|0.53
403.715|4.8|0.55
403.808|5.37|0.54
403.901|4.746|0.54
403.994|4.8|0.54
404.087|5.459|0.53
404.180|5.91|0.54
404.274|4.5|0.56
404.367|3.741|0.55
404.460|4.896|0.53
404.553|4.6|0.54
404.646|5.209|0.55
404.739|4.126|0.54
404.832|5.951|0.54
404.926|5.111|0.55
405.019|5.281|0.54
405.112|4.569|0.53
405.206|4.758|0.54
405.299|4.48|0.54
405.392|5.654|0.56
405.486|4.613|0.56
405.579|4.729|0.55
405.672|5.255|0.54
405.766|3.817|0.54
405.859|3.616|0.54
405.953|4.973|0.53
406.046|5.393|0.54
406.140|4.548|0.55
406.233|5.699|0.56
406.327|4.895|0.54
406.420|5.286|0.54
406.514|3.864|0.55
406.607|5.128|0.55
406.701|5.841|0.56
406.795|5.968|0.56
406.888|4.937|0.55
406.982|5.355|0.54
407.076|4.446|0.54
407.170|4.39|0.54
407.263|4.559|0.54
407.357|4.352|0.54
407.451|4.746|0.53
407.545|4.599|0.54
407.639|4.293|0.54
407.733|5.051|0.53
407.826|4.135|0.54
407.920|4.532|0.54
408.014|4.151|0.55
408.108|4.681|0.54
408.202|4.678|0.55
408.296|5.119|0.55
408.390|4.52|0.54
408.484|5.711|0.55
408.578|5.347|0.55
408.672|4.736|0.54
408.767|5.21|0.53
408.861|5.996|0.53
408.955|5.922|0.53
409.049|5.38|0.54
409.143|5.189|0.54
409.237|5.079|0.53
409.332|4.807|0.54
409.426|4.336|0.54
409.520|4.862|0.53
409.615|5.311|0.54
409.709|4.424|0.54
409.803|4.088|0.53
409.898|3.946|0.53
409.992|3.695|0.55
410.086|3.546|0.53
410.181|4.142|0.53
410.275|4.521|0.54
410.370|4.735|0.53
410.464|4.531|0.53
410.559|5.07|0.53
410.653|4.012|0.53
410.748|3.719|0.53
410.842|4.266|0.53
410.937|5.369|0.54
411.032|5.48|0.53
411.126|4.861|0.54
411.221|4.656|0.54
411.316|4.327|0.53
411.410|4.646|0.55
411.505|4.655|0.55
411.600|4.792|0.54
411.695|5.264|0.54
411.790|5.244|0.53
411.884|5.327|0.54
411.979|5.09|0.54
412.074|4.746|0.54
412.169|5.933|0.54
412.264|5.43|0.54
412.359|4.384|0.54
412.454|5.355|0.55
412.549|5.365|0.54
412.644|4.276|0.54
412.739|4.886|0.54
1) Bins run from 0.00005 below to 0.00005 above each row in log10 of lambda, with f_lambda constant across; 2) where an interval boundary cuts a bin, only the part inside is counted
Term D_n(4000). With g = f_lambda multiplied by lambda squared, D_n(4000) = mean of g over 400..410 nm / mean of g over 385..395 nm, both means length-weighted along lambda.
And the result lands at 1.9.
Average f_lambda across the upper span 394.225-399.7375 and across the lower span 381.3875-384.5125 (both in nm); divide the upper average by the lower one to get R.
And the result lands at 1.5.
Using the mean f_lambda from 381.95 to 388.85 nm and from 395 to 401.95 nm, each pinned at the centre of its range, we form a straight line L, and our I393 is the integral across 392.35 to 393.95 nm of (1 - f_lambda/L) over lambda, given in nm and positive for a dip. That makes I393 0.72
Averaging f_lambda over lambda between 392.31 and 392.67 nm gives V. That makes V 2.61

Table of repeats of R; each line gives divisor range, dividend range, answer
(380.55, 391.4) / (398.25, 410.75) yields 1.74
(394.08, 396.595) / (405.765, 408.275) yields 1.45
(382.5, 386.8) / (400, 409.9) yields 1.97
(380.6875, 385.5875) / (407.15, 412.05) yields 1.89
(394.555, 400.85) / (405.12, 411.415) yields 1.29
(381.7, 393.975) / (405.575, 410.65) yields 1.81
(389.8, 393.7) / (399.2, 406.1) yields 1.66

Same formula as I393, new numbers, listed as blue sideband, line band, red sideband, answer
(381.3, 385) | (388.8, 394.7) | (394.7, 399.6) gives 0.35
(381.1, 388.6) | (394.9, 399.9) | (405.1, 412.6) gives 0.35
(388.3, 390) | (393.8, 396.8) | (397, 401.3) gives 0.44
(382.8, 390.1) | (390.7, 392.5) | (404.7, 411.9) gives -0.18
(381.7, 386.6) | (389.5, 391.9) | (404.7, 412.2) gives -0.32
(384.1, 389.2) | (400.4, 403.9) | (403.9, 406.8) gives -0.32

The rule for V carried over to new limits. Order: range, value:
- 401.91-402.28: 4.91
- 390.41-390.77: 3.36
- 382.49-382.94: 2.14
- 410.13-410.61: 4.59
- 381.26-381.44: 2.91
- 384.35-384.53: 2.89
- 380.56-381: 3.15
